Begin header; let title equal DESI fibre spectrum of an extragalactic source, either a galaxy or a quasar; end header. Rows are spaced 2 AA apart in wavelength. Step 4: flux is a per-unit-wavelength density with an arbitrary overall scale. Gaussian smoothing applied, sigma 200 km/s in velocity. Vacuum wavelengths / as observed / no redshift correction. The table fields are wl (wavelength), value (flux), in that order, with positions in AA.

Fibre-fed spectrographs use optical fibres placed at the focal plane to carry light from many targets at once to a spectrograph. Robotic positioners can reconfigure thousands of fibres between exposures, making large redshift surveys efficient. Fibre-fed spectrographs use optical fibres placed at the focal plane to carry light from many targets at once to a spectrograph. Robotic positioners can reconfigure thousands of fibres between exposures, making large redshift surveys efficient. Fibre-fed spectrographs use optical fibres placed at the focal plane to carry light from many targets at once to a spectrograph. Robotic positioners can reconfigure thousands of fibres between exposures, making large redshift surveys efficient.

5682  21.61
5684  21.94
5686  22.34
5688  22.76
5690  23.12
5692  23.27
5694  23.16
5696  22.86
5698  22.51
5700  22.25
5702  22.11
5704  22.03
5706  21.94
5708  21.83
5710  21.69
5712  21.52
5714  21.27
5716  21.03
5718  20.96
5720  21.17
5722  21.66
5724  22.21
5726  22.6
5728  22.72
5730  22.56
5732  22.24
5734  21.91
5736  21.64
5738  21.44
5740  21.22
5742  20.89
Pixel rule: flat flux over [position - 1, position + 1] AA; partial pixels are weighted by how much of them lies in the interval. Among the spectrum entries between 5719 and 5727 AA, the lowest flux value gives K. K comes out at 21.17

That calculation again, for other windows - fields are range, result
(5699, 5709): 21.83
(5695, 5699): 22.51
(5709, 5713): 21.52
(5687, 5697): 22.76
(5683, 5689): 21.94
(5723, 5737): 21.64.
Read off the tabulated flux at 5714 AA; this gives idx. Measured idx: 21.27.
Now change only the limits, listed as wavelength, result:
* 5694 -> 23.16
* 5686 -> 22.34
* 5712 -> 21.52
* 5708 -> 21.83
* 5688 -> 22.76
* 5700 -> 22.25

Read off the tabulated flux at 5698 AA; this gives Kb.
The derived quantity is 22.51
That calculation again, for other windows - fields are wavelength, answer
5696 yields 22.86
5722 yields 21.66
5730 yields 22.56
